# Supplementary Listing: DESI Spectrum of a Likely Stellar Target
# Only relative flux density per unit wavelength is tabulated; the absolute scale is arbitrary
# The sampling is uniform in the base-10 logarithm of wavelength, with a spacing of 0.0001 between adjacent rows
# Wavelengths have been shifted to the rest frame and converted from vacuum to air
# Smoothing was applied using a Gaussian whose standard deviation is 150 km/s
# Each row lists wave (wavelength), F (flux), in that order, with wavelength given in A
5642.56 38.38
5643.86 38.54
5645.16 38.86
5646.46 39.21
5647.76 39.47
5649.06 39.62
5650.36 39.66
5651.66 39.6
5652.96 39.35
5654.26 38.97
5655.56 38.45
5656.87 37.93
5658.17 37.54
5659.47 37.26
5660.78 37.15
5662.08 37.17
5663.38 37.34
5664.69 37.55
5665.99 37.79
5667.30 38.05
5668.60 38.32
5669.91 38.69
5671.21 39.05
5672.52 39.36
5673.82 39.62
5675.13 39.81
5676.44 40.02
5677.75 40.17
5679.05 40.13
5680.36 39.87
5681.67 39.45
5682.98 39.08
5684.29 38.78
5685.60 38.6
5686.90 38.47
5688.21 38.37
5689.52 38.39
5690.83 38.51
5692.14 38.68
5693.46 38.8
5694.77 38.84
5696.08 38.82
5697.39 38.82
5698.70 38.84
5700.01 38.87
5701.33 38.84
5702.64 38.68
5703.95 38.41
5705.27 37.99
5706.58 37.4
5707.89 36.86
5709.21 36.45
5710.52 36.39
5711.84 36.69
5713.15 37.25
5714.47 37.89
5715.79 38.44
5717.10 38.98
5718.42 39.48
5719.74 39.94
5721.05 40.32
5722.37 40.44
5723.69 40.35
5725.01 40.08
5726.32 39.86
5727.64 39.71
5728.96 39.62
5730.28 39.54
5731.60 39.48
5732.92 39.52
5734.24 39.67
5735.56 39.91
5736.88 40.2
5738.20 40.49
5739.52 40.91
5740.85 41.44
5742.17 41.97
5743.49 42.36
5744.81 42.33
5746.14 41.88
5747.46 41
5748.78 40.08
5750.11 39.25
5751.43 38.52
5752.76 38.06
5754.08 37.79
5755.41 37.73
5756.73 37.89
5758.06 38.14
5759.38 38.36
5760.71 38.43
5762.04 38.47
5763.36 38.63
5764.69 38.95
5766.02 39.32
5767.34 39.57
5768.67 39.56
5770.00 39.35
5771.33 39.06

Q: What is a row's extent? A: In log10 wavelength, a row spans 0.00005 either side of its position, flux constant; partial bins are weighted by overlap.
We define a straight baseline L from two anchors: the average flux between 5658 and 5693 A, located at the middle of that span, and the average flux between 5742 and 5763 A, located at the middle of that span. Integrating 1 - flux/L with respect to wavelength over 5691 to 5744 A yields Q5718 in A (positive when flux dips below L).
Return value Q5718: -0.1 A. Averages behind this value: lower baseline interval 38.7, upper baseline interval 39.5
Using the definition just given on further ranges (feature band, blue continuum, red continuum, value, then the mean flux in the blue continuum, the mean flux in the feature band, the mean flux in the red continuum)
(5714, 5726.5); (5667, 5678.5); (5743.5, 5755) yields 0.03 A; 39.3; 39.6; 39.9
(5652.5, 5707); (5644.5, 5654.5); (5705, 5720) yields -0.05 A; 39.4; 38.6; 37.8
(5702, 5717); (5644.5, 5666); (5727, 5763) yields 0.64 A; 38.4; 37.6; 39.7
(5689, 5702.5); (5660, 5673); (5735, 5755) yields 0.05 A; 38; 38.7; 40.4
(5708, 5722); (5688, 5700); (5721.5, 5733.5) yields 0.44 A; 38.7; 38.2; 39.8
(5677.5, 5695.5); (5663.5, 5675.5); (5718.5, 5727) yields 0.05 A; 38.6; 39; 40.1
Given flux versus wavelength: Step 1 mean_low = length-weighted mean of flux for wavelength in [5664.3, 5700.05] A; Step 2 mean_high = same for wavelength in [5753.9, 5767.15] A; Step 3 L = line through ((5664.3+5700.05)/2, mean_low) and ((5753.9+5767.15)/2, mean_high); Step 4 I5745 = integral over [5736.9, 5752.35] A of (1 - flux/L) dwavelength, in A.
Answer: -0.9 A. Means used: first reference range 38.9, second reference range 38.4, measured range 40.8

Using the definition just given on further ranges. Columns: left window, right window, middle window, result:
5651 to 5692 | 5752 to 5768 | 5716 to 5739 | -0.8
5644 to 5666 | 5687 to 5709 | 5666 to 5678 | -0.2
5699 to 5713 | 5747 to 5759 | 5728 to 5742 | -0.7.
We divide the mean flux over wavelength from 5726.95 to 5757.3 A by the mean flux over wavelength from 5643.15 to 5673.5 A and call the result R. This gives 1.04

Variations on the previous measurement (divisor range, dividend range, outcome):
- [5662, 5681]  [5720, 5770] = 1.02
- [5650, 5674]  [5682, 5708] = 1.01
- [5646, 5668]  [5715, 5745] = 1.05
